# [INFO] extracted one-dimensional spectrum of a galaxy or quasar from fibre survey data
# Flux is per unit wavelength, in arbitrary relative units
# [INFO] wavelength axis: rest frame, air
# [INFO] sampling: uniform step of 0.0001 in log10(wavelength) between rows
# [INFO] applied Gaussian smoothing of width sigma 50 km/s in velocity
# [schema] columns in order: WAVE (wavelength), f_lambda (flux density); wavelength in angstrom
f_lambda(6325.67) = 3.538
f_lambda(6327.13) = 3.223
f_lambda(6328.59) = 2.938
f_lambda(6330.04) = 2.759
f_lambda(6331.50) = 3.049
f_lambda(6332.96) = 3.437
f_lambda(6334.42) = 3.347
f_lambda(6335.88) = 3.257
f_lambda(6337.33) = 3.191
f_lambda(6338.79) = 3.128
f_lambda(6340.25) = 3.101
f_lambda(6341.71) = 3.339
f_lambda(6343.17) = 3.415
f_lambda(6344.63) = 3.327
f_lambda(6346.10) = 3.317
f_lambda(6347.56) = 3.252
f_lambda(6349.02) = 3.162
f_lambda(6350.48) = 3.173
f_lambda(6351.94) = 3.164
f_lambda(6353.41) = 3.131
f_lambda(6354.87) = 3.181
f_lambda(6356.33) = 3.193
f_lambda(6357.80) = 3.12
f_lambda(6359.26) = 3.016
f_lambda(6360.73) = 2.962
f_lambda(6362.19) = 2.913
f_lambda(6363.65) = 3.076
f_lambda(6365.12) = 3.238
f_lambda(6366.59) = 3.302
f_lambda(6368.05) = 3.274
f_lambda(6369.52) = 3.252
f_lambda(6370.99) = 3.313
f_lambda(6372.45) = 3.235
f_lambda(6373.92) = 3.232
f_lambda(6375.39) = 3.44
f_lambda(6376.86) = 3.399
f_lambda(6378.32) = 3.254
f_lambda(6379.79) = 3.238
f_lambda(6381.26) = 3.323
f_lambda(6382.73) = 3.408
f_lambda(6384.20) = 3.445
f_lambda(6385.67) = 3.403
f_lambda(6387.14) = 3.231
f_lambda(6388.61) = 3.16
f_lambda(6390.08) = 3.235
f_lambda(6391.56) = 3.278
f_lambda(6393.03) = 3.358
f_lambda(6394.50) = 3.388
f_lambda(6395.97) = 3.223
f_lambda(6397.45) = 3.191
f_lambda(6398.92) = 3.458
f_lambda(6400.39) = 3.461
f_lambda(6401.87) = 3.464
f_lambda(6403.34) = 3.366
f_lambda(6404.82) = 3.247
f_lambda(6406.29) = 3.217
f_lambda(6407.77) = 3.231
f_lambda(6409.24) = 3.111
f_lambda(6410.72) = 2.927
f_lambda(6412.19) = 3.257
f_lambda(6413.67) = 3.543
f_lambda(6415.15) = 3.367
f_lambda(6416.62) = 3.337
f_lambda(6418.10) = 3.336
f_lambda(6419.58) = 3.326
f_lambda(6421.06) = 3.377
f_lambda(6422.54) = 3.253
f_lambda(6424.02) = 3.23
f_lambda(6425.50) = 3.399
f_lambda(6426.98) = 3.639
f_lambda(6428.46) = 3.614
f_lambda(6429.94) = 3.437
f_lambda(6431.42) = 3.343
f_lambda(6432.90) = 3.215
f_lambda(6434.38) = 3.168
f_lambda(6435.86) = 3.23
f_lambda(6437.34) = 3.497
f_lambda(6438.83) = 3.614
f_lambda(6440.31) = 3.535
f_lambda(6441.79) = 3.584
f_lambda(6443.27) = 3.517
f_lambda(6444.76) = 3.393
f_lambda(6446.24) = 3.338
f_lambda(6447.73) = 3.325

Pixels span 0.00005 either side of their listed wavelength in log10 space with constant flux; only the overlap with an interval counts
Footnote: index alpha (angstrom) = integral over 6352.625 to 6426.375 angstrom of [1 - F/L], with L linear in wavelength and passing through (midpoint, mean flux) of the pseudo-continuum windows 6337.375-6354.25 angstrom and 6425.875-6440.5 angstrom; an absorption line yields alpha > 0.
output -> 1.3 angstrom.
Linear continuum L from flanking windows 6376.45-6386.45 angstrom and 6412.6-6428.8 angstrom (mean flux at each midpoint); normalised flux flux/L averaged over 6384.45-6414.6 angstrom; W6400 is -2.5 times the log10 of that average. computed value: 0.03 mag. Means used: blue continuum 3.35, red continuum 3.39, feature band 3.29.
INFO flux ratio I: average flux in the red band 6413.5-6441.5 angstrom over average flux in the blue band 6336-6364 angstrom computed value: 1.1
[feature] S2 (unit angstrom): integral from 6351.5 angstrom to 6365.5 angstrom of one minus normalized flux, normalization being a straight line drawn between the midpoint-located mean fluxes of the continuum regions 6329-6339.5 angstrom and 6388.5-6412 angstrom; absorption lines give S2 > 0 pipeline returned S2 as 0.47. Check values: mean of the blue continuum 3.16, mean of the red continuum 3.27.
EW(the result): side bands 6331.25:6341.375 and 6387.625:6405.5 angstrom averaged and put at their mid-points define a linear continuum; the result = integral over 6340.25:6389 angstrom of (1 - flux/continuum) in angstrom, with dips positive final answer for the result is 0.5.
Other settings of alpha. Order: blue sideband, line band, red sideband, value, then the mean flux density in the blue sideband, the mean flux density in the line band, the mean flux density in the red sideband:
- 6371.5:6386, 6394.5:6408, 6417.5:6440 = 0.13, 3.34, 3.32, 3.38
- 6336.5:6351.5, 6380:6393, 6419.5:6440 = 0.01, 3.24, 3.31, 3.39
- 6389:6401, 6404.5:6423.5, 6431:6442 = 0.46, 3.32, 3.27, 3.39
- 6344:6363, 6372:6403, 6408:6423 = -1.02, 3.15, 3.33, 3.28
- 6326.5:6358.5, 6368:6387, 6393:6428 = -0.38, 3.19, 3.32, 3.32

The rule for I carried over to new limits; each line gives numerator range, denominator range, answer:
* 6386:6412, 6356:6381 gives 1.02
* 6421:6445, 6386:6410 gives 1.04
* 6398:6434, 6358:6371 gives 1.06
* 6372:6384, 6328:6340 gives 1.06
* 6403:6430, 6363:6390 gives 1.01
